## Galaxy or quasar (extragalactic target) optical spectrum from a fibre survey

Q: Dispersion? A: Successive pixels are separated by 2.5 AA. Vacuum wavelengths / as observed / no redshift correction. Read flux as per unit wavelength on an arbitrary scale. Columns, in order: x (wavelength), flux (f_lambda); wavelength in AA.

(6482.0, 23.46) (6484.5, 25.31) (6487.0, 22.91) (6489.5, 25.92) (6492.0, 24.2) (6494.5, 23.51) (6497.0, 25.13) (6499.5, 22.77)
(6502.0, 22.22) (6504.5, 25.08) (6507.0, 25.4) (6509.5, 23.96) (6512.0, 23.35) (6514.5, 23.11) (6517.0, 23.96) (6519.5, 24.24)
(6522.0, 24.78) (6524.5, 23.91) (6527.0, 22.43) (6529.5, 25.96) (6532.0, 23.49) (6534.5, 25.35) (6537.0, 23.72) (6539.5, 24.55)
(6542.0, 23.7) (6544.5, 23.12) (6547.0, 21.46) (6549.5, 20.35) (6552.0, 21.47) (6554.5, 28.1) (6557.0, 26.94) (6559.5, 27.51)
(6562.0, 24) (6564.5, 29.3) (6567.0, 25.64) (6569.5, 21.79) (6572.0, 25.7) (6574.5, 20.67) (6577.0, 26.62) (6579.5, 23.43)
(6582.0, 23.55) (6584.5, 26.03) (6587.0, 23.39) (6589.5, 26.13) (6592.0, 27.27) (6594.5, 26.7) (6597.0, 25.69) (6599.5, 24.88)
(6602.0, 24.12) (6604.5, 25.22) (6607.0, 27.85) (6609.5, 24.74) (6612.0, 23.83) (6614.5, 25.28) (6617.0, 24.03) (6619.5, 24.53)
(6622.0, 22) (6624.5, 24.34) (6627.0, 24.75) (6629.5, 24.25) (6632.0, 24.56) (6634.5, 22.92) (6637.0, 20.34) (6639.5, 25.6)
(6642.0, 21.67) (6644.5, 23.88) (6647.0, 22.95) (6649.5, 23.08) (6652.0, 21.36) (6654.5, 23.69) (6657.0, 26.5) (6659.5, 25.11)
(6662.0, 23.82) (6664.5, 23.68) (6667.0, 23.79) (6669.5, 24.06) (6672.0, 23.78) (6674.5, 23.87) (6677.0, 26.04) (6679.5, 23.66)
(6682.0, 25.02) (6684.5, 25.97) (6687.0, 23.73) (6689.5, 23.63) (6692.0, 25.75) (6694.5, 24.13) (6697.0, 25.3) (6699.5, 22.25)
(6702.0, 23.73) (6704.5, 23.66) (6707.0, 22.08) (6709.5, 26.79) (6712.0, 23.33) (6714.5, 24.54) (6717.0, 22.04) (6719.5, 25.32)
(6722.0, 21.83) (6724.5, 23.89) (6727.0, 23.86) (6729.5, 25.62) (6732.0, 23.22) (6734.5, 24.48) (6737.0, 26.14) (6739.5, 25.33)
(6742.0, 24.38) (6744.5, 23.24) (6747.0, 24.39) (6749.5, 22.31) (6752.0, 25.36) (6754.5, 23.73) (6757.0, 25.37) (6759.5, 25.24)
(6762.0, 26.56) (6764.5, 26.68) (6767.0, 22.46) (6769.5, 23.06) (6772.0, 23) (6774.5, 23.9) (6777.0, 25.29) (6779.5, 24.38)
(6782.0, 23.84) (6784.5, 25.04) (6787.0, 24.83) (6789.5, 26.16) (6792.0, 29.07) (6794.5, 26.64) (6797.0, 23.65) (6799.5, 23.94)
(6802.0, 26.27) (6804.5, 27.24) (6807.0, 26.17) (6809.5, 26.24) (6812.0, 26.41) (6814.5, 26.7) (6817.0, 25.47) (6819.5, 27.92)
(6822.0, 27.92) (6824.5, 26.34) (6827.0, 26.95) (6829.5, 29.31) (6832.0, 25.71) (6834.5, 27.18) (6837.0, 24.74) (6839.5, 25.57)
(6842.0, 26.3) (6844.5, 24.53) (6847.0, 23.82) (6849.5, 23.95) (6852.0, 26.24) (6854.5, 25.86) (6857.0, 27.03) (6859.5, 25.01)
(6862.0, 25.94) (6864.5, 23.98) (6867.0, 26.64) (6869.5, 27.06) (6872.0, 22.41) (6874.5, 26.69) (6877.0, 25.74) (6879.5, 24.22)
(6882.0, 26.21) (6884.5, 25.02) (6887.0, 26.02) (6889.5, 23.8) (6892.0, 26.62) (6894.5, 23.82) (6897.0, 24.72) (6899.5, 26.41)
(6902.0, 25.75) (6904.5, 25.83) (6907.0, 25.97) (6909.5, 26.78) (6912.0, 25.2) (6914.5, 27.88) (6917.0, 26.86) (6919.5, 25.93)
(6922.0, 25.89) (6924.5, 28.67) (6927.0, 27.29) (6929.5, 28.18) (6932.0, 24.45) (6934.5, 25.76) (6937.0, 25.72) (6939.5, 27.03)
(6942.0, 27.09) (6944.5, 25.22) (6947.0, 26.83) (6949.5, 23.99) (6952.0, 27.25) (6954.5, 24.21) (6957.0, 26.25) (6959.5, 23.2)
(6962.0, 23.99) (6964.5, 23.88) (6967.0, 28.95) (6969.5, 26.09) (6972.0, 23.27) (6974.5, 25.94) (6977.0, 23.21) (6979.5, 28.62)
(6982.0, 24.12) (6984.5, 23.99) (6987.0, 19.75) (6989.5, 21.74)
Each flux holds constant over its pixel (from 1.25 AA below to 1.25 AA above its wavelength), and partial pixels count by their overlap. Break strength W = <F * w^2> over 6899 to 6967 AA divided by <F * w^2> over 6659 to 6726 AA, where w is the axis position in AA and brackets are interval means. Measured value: 1.16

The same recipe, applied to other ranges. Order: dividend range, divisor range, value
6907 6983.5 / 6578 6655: 1.18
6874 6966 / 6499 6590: 1.19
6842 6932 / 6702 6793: 1.10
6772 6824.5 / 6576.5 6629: 1.10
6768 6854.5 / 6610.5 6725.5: 1.12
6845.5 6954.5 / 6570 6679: 1.15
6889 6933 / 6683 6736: 1.15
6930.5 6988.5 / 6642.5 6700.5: 1.14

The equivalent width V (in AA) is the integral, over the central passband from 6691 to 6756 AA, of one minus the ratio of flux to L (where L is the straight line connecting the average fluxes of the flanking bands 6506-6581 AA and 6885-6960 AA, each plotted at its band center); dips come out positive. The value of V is 2.5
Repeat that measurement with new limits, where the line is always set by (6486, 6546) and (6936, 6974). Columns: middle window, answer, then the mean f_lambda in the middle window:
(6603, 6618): -0.5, 25.2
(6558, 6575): -0.7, 25.2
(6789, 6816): -1.3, 26.2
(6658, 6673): 0.3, 24.1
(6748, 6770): 0.3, 24.6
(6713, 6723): 0.5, 23.5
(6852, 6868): -0.4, 25.8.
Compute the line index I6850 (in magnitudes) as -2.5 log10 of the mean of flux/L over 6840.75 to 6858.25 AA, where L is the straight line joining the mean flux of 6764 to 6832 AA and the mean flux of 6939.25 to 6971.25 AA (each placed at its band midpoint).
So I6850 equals 0.013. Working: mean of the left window 25.7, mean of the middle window 25.4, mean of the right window 25.6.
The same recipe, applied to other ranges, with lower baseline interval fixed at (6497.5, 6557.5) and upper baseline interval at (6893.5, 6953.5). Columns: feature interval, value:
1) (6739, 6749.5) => 0.05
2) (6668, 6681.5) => 0.02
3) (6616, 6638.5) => 0.04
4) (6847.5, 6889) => 0.02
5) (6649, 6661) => 0.03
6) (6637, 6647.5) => 0.06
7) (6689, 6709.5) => 0.04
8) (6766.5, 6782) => 0.07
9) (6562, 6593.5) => -0.03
